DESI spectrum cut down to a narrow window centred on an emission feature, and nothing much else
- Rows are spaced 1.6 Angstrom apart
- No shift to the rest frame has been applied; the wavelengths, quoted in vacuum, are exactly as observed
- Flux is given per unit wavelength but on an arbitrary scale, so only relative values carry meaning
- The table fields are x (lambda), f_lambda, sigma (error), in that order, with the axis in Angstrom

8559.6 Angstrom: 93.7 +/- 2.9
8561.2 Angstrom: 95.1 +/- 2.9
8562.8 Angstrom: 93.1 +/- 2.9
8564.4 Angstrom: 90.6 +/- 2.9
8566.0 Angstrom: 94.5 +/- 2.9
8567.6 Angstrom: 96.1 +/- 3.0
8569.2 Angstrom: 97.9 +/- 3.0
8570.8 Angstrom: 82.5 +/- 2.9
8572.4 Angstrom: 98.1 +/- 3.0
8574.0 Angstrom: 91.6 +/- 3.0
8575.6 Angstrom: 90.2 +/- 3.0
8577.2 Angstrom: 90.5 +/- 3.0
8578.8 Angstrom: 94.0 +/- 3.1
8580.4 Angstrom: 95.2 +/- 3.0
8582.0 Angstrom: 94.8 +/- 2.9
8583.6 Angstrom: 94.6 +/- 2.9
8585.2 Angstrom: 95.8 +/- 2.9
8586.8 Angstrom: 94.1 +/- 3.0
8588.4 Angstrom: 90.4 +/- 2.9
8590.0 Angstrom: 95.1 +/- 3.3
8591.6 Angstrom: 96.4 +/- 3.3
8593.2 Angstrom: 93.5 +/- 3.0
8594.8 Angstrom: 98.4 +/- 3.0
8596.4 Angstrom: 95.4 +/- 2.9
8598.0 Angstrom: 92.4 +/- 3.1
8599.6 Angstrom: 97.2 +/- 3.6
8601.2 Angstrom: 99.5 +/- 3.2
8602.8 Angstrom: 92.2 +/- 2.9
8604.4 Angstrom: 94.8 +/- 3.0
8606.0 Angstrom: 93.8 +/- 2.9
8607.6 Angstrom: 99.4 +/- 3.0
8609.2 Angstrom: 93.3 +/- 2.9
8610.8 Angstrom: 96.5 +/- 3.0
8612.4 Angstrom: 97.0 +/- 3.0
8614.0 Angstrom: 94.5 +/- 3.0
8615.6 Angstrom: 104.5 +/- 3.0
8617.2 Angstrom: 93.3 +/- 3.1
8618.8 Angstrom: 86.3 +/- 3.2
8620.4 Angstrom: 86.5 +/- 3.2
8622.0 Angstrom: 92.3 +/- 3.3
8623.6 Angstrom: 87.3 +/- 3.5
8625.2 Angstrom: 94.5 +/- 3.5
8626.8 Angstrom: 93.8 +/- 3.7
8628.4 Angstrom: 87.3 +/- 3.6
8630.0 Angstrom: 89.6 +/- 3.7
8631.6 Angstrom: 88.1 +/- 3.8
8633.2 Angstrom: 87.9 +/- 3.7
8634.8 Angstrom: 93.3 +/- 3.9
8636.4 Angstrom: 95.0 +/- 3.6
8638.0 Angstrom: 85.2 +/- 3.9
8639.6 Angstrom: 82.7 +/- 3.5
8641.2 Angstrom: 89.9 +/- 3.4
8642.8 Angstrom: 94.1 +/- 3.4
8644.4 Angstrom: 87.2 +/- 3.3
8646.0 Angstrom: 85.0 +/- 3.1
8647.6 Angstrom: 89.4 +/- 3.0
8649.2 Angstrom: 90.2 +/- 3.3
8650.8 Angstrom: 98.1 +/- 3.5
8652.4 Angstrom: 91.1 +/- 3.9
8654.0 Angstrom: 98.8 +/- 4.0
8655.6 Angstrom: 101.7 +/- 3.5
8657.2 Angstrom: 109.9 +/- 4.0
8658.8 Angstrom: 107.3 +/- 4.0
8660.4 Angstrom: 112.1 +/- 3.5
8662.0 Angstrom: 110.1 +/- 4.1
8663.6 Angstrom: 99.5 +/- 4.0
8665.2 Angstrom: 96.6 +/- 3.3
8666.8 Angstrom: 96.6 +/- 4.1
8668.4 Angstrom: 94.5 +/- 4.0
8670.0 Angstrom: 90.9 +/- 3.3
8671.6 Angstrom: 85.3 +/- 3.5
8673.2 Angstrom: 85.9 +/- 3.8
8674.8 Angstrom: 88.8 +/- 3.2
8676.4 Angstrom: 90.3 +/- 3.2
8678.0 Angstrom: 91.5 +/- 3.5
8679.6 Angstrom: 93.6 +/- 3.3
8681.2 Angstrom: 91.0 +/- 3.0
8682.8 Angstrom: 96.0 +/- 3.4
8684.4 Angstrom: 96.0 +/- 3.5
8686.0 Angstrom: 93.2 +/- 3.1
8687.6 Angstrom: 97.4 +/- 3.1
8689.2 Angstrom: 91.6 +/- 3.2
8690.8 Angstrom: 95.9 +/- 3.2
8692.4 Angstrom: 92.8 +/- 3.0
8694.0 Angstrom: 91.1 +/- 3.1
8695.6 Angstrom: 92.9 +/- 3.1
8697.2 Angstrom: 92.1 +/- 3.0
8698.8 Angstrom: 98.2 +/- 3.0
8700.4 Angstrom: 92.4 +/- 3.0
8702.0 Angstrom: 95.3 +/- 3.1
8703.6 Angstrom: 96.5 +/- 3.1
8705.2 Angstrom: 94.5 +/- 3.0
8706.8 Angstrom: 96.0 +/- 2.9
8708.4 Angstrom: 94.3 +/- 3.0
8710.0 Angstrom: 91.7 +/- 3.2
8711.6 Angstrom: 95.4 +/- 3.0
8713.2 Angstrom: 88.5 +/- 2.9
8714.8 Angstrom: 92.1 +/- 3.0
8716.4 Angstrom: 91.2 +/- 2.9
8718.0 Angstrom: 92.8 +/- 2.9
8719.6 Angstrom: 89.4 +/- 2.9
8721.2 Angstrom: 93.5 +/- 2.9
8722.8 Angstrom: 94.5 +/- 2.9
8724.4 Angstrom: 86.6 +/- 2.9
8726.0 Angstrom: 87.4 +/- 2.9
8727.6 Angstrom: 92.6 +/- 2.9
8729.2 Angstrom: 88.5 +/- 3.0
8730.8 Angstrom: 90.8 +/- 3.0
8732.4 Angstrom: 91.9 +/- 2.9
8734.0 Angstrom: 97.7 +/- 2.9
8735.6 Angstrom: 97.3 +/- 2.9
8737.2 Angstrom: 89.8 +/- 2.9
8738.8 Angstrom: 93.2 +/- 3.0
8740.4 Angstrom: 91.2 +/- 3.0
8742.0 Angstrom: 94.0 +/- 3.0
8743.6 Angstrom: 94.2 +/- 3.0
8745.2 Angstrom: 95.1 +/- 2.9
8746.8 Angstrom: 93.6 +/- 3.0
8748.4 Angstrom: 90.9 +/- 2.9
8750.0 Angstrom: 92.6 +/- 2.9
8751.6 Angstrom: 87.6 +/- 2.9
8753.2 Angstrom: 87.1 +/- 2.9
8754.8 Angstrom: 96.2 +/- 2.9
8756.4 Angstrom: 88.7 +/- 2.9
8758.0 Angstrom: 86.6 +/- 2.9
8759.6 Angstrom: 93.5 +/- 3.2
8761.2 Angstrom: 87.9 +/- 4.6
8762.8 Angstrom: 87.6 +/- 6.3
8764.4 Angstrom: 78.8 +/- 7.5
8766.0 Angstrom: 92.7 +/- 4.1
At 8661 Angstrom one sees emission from [N II]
